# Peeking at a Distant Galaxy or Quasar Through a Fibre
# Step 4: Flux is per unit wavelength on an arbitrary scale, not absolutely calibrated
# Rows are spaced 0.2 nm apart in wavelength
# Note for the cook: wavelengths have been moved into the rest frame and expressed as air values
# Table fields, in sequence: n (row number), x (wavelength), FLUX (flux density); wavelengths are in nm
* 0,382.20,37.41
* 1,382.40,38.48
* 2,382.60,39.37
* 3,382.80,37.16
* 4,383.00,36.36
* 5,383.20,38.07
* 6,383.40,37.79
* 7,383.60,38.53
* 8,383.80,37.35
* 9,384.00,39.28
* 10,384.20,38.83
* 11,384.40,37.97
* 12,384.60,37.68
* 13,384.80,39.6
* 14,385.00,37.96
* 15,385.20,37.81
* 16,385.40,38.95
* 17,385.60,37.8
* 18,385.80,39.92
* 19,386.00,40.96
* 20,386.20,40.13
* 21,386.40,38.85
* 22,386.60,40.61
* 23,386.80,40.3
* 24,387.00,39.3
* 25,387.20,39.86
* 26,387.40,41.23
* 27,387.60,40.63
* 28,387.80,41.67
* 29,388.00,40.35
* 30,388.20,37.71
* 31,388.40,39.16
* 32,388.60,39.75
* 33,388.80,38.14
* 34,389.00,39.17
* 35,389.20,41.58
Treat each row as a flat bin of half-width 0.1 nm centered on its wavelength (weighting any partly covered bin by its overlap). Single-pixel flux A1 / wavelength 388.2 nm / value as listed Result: 37.71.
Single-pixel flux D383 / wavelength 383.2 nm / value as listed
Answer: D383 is 38.07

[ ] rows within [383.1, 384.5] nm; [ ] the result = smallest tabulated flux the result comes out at 37.35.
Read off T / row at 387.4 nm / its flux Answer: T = 41.23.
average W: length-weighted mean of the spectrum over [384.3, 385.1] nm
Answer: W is 38.3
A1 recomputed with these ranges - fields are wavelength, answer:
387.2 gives 39.86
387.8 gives 41.67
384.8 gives 39.6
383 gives 36.36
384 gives 39.28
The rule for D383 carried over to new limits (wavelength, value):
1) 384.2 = 38.83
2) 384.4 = 37.97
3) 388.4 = 39.16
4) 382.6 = 39.37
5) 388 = 40.35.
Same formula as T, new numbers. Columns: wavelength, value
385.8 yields 39.92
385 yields 37.96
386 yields 40.96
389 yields 39.17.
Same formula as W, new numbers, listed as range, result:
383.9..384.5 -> 38.7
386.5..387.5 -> 40.3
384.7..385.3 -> 38.5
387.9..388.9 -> 39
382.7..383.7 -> 37.6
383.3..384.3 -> 38.4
